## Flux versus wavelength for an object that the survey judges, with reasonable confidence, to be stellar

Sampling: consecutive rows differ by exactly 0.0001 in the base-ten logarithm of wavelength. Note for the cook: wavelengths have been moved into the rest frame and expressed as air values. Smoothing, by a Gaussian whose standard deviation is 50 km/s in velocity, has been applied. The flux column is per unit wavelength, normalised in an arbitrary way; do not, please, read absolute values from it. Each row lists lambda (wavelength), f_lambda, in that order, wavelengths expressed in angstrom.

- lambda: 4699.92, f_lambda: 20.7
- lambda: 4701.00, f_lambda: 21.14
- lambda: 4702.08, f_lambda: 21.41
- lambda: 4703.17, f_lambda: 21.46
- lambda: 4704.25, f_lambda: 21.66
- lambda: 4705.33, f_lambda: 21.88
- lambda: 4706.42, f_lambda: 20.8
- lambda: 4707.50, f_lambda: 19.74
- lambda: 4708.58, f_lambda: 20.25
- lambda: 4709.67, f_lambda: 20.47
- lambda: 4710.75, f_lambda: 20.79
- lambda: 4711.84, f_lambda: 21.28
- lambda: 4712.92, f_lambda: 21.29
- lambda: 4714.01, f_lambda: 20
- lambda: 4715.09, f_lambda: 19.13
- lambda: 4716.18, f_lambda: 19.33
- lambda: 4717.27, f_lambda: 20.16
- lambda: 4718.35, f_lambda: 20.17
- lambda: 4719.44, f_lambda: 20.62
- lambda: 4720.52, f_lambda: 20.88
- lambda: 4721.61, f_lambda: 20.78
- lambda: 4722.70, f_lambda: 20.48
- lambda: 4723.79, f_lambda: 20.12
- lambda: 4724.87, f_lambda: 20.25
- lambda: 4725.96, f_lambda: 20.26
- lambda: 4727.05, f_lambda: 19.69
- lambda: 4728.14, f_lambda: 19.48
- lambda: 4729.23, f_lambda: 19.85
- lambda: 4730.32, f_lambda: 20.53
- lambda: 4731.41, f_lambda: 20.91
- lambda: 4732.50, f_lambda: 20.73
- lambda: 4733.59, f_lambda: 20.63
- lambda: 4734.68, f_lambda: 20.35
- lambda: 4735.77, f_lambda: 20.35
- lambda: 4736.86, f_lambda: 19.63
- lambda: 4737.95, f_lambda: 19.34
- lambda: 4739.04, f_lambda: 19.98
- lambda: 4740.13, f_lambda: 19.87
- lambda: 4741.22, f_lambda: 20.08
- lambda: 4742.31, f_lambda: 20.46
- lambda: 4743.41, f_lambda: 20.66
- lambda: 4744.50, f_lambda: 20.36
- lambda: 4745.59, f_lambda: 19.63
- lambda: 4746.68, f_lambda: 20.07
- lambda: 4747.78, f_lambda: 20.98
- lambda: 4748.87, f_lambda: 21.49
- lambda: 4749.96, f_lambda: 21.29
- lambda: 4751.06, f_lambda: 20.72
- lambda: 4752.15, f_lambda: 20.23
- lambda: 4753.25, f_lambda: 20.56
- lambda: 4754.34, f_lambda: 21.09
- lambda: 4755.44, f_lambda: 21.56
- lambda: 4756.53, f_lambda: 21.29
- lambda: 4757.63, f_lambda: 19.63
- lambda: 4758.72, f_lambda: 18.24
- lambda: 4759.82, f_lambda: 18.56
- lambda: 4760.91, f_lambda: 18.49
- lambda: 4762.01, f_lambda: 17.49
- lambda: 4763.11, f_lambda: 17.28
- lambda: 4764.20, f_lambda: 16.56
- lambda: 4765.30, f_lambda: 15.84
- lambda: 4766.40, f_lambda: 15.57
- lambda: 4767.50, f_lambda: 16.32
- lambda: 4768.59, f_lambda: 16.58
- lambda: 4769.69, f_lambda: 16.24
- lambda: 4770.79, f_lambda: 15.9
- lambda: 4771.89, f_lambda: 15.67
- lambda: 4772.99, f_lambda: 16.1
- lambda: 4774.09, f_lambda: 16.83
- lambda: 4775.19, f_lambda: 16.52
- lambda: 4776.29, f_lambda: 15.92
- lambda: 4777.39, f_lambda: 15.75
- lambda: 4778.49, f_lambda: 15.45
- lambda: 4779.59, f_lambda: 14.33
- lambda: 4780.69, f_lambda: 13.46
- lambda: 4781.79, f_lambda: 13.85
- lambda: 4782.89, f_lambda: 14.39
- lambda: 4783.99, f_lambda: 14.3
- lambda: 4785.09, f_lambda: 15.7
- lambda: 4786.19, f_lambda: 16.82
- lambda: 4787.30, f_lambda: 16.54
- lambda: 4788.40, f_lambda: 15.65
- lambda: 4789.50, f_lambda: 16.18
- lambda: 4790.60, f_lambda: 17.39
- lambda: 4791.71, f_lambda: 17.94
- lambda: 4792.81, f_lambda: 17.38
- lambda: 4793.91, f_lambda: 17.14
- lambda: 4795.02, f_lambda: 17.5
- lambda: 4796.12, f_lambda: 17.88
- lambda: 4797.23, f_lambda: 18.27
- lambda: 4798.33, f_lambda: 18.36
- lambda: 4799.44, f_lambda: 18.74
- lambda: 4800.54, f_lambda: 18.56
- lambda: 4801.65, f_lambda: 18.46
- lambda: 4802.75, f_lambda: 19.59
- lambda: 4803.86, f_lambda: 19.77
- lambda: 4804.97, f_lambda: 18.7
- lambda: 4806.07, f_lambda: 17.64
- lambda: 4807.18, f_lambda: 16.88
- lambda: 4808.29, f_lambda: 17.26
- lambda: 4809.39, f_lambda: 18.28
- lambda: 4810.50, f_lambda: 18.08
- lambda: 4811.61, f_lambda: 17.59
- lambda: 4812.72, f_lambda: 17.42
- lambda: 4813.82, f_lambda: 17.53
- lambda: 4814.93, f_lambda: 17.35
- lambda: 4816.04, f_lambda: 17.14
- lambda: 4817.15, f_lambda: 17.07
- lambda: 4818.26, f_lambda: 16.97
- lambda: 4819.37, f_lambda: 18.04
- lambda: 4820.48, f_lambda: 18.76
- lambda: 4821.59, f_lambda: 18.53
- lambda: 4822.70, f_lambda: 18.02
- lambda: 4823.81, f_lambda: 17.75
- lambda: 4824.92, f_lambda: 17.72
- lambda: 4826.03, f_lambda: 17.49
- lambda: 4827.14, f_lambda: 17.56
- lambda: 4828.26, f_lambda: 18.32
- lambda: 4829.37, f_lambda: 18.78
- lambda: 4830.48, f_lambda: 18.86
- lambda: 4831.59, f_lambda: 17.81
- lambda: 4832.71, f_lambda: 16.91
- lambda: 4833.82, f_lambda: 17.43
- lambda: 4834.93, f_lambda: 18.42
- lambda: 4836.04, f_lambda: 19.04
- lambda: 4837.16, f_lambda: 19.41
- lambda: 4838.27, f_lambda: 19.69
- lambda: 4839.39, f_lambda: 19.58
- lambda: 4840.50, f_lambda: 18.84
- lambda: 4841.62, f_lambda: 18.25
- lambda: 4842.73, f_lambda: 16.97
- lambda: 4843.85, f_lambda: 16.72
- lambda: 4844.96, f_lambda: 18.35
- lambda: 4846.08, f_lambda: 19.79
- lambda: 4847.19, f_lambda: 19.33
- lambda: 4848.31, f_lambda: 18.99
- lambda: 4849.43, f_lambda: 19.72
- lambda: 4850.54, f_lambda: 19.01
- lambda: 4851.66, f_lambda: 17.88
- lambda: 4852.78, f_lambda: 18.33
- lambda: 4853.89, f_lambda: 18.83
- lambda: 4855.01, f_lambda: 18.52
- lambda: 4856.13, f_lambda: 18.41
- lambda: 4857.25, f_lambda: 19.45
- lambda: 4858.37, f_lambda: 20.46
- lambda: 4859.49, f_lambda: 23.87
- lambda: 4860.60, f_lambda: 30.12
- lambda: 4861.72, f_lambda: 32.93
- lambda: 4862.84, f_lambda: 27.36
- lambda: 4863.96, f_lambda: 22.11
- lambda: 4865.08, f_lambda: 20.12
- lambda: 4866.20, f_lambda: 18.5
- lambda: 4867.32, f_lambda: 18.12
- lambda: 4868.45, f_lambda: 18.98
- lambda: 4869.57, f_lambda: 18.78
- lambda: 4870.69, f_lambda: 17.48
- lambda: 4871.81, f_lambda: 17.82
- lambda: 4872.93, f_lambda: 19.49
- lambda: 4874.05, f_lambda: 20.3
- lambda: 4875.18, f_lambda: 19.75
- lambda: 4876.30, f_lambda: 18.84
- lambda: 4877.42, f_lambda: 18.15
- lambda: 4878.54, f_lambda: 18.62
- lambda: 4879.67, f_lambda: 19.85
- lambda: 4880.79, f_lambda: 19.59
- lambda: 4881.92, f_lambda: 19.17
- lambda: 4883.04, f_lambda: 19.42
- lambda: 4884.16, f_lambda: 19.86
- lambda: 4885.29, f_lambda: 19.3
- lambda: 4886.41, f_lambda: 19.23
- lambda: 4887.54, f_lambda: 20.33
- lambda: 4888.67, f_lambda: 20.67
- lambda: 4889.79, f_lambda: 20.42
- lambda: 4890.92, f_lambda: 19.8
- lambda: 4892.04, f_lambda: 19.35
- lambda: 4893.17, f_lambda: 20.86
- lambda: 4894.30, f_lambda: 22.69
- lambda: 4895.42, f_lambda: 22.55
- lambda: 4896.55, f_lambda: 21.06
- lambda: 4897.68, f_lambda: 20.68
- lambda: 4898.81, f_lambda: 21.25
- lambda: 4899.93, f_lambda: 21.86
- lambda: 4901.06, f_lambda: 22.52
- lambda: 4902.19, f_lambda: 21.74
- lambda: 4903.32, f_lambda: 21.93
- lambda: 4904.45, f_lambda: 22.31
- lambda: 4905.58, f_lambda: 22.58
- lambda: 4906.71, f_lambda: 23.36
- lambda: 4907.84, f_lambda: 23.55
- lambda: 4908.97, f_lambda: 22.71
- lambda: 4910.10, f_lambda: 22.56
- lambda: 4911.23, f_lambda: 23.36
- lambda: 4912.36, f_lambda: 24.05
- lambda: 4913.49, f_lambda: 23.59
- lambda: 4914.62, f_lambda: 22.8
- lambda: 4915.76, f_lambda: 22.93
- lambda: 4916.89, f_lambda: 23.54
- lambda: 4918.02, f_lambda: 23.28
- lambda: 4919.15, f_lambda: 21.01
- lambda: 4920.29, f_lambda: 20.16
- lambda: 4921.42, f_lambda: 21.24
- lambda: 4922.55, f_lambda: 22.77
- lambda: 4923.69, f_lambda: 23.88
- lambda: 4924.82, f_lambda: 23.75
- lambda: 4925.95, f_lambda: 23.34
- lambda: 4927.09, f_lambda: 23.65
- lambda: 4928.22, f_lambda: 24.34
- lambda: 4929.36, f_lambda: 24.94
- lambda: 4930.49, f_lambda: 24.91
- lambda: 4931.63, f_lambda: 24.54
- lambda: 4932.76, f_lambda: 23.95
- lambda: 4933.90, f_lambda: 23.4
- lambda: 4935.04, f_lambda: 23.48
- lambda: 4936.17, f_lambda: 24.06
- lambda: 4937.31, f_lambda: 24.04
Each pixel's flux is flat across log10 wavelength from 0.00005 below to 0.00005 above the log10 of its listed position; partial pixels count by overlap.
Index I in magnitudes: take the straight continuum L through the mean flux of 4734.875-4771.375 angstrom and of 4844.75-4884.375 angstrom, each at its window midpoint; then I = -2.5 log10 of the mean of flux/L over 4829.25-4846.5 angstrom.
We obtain 0.087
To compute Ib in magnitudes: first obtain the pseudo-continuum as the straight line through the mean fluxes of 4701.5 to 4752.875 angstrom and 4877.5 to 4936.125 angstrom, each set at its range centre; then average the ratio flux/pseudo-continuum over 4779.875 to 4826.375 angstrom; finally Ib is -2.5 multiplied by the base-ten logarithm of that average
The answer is 0.21 mag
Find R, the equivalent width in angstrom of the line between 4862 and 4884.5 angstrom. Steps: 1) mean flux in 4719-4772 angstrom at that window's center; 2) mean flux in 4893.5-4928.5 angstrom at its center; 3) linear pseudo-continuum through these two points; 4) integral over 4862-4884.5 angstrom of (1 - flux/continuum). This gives 2.2 angstrom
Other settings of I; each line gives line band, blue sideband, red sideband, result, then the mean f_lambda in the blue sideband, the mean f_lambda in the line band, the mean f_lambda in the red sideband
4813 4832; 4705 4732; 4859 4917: 0.17 mag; 20.3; 17.9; 21.4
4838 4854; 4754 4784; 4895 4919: 0.07 mag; 16.8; 18.7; 22.6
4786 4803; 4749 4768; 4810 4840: 0.05 mag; 18.9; 17.6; 18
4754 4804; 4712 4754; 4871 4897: 0.18 mag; 20.3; 17.1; 19.9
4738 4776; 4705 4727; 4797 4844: 0.04 mag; 20.4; 18.8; 18.1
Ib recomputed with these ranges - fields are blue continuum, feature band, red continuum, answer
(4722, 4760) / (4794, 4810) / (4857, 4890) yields 0.124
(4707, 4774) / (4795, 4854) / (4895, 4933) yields 0.160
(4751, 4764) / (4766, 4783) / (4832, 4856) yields 0.232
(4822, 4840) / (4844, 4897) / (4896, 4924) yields 0.005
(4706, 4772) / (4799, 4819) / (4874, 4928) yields 0.141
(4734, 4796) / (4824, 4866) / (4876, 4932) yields 0.023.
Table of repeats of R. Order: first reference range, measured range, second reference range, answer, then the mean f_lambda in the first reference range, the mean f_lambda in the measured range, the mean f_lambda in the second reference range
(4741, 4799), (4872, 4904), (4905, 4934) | 2.56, 17.7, 20.3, 23.2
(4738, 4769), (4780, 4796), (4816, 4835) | 2.21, 19.3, 16.1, 17.9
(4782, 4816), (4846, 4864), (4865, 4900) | -2.38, 17.4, 21.5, 19.7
